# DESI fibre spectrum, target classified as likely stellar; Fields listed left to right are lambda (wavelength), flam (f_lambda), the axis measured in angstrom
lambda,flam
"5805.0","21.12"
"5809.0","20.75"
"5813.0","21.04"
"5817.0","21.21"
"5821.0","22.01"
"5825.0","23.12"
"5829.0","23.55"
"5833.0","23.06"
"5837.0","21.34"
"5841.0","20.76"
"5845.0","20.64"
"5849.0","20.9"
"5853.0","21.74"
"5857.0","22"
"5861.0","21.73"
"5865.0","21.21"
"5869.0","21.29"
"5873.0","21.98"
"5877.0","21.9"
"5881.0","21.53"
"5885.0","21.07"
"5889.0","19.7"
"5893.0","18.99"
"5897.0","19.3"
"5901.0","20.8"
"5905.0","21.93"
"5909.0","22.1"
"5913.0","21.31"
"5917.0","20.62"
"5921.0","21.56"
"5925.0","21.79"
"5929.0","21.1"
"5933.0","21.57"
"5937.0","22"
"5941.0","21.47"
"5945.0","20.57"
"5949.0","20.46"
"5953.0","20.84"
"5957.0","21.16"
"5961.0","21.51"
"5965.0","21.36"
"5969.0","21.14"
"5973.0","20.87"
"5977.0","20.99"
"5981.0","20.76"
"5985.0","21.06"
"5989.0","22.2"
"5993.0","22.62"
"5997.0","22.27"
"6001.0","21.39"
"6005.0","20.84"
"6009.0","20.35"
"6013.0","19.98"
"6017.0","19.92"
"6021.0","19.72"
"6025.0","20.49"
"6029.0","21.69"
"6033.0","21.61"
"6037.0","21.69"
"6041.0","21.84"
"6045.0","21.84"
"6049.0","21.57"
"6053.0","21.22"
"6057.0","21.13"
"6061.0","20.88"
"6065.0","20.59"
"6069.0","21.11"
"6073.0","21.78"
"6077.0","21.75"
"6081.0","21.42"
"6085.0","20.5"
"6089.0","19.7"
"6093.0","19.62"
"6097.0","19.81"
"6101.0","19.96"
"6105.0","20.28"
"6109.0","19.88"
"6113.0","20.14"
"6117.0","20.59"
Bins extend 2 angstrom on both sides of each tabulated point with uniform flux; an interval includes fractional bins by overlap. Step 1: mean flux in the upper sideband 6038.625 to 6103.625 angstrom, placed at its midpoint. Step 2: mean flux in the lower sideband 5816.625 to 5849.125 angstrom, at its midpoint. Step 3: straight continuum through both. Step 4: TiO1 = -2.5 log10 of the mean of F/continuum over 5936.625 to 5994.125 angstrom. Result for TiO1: 0.01 mag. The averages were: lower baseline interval 21.9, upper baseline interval 20.9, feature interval 21.2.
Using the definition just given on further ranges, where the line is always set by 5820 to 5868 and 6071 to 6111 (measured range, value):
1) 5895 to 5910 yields 0.03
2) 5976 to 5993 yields -0.02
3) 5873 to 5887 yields 0.00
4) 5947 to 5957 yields 0.02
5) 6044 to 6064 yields -0.03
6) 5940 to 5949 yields 0.02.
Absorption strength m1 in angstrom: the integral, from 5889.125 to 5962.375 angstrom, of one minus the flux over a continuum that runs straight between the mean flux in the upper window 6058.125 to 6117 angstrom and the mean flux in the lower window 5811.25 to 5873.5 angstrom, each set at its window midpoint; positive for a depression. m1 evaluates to 1.0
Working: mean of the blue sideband 21.7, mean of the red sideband 20.5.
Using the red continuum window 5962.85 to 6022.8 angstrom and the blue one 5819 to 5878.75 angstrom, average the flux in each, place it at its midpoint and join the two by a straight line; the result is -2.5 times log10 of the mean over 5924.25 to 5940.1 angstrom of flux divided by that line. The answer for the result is -0.01 mag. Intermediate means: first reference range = 21.8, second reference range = 21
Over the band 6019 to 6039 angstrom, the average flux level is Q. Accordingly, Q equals 21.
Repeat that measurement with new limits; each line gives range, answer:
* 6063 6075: 21.2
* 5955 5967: 21.3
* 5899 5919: 21.4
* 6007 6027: 20.1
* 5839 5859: 21.2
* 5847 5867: 21.5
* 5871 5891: 21.2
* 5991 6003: 22.1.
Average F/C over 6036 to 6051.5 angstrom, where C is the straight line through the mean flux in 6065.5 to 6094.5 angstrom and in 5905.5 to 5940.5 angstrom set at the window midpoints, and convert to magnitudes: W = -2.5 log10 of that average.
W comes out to -0.04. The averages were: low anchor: 21.5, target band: 21.7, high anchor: 20.8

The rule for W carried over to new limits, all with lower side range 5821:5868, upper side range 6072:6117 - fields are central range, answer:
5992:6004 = -0.05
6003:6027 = 0.03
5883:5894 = 0.08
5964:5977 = 0.00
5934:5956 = 0.01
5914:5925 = 0.01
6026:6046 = -0.05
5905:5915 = -0.01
